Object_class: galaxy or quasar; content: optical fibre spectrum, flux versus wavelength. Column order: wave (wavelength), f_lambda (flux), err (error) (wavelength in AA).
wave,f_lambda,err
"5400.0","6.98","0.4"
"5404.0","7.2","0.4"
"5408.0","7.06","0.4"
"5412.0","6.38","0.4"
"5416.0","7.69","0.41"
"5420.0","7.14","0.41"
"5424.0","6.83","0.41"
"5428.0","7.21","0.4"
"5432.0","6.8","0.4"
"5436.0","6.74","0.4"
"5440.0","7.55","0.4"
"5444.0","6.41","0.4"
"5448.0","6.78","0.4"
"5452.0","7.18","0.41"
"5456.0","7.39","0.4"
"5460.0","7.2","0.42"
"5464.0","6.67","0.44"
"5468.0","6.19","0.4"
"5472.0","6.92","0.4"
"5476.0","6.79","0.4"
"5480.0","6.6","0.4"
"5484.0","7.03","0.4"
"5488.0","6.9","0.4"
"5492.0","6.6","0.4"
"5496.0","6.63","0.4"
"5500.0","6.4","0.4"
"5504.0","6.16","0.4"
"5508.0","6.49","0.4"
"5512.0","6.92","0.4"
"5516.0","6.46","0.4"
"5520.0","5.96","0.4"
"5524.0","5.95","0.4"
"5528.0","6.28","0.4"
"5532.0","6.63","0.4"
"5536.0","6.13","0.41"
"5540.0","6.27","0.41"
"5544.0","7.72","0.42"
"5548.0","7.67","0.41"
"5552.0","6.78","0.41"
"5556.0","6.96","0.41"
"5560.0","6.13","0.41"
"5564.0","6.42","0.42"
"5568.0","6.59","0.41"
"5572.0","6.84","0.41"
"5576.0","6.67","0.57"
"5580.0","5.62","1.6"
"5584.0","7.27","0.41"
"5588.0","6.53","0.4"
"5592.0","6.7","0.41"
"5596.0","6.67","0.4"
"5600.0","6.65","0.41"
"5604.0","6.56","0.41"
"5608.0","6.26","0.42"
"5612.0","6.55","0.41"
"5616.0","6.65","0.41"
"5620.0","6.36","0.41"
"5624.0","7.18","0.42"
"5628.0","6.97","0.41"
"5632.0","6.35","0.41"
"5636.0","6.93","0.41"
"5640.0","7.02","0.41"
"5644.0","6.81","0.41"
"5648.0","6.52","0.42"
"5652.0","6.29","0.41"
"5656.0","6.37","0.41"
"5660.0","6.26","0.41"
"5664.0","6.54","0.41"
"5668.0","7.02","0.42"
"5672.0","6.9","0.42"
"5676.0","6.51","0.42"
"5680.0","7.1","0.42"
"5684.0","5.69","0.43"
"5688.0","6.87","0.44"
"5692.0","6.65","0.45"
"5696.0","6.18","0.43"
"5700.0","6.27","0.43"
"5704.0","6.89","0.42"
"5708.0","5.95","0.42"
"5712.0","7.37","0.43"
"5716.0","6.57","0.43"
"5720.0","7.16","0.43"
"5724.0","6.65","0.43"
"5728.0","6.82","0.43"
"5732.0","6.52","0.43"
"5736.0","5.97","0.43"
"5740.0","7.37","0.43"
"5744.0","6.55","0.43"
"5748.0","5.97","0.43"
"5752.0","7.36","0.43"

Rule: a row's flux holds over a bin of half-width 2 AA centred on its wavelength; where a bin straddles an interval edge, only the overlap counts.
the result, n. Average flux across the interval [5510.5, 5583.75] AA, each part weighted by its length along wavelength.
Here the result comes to 6.57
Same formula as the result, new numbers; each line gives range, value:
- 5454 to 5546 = 6.62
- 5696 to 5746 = 6.65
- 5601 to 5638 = 6.65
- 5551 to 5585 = 6.56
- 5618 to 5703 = 6.61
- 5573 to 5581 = 6.3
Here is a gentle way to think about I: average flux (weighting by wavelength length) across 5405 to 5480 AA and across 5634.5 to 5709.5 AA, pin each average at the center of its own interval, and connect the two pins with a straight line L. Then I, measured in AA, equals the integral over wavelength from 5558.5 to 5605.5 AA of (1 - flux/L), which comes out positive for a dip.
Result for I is 1.1 AA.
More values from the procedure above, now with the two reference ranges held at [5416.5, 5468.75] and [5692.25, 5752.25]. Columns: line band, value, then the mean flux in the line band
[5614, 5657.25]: 0.3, 6.68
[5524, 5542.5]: 1.4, 6.32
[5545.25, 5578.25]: 0.2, 6.77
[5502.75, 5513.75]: 0.6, 6.54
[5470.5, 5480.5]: 0.2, 6.79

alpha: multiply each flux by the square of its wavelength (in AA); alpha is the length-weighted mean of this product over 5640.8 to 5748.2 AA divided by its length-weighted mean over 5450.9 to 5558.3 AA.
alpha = 1.06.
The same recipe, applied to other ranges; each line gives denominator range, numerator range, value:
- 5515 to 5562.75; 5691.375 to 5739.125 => 1.07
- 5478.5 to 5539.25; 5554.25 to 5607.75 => 1.04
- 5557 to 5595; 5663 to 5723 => 1.06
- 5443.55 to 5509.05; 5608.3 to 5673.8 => 1.05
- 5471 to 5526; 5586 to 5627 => 1.05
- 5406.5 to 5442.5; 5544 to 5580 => 1.01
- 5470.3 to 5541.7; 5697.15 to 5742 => 1.11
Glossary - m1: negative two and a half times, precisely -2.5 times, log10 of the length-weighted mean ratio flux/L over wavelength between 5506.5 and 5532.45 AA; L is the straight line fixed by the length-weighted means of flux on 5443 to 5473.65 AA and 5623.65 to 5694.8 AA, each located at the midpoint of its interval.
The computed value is 0.07 mag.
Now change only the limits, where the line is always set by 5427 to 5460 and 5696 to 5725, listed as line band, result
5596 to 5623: 0.04 mag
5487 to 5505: 0.07 mag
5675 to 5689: 0.03 mag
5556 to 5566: 0.07 mag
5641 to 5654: 0.03 mag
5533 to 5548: 0.01 mag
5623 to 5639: -0.01 mag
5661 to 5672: -0.01 mag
